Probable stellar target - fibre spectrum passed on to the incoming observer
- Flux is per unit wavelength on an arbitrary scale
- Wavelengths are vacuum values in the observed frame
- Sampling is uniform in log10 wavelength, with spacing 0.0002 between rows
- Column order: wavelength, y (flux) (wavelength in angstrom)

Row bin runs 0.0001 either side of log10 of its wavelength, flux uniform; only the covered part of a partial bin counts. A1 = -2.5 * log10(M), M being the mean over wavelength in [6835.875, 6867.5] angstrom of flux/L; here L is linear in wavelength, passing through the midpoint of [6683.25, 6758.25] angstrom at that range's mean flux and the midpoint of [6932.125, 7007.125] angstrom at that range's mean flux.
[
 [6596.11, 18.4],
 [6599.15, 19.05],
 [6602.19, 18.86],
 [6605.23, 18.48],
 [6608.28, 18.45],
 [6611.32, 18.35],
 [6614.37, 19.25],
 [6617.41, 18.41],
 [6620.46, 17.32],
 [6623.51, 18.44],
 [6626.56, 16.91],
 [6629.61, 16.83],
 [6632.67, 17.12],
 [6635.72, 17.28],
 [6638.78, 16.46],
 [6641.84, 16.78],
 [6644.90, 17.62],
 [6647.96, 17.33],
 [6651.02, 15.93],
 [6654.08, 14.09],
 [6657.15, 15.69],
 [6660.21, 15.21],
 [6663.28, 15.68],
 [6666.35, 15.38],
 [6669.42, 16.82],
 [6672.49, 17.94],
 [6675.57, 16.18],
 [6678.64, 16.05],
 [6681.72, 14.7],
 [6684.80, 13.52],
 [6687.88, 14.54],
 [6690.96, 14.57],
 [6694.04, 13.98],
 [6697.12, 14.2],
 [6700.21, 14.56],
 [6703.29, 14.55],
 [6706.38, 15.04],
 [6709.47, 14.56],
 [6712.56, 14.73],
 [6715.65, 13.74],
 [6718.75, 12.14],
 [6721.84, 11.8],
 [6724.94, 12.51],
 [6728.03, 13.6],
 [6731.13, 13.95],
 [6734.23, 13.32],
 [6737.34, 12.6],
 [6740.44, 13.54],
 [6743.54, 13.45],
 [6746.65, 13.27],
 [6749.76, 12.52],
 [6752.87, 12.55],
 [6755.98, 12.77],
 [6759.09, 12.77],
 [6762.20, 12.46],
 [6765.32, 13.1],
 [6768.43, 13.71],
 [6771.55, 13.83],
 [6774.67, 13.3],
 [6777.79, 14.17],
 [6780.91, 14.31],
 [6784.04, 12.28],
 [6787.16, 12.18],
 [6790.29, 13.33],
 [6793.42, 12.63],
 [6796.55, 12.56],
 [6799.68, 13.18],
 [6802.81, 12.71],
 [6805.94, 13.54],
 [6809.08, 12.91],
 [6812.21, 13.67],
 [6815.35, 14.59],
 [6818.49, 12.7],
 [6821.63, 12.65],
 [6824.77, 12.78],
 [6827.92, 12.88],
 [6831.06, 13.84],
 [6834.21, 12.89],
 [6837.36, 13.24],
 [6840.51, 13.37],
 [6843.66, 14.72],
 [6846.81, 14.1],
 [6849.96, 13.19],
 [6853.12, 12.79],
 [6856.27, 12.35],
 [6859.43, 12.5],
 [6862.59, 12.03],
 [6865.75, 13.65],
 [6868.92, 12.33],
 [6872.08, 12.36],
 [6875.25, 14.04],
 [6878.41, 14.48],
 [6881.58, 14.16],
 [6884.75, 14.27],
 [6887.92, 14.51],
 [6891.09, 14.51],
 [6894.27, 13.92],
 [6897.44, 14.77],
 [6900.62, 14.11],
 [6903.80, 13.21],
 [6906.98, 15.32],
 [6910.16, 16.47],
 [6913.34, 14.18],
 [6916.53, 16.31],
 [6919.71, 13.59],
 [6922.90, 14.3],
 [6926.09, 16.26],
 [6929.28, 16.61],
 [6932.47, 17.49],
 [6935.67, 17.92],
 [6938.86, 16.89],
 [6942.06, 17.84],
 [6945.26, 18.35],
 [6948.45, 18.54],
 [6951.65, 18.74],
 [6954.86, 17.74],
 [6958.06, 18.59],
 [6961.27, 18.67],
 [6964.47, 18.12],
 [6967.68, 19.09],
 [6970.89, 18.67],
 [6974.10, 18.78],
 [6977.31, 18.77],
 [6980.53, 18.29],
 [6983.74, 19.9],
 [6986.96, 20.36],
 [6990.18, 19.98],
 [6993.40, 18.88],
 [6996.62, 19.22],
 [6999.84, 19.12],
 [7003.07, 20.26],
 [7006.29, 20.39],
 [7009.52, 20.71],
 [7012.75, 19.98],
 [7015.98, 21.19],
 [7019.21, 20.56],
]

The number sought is 0.23 mag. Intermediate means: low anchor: 13.6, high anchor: 18.8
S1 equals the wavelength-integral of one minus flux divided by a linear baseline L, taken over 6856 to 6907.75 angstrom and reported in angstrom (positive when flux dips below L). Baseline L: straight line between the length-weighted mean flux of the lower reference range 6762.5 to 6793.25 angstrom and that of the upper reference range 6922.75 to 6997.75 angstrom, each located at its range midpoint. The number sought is 7.9 angstrom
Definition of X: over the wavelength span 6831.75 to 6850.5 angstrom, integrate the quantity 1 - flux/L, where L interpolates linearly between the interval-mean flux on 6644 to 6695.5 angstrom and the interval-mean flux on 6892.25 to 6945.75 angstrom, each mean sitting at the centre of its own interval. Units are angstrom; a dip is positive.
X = 2.43 angstrom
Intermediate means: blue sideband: 15.6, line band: 13.6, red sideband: 15.7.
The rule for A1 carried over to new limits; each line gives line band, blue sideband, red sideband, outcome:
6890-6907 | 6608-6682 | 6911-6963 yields 0.19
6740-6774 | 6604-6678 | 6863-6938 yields 0.22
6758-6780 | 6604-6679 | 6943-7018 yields 0.31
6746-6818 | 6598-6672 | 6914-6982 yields 0.30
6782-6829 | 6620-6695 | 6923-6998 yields 0.30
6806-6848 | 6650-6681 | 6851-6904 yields 0.05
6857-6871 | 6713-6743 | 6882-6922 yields 0.13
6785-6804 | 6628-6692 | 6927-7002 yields 0.32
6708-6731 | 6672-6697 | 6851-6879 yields 0.10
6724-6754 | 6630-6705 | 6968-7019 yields 0.25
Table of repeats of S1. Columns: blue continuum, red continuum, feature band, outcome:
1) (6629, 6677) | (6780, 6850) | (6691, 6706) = 1.1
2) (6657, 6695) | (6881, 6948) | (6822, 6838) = 2.5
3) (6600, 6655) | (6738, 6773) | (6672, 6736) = 2.8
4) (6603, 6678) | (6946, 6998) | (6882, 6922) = 8.5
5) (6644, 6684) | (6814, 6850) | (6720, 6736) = 2.1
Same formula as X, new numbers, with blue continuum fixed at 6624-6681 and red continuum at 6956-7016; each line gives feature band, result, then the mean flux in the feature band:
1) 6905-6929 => 4.48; 15.2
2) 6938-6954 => 0.76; 18.1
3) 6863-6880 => 4.70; 13.3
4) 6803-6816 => 3.14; 13.5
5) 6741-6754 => 3.20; 13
